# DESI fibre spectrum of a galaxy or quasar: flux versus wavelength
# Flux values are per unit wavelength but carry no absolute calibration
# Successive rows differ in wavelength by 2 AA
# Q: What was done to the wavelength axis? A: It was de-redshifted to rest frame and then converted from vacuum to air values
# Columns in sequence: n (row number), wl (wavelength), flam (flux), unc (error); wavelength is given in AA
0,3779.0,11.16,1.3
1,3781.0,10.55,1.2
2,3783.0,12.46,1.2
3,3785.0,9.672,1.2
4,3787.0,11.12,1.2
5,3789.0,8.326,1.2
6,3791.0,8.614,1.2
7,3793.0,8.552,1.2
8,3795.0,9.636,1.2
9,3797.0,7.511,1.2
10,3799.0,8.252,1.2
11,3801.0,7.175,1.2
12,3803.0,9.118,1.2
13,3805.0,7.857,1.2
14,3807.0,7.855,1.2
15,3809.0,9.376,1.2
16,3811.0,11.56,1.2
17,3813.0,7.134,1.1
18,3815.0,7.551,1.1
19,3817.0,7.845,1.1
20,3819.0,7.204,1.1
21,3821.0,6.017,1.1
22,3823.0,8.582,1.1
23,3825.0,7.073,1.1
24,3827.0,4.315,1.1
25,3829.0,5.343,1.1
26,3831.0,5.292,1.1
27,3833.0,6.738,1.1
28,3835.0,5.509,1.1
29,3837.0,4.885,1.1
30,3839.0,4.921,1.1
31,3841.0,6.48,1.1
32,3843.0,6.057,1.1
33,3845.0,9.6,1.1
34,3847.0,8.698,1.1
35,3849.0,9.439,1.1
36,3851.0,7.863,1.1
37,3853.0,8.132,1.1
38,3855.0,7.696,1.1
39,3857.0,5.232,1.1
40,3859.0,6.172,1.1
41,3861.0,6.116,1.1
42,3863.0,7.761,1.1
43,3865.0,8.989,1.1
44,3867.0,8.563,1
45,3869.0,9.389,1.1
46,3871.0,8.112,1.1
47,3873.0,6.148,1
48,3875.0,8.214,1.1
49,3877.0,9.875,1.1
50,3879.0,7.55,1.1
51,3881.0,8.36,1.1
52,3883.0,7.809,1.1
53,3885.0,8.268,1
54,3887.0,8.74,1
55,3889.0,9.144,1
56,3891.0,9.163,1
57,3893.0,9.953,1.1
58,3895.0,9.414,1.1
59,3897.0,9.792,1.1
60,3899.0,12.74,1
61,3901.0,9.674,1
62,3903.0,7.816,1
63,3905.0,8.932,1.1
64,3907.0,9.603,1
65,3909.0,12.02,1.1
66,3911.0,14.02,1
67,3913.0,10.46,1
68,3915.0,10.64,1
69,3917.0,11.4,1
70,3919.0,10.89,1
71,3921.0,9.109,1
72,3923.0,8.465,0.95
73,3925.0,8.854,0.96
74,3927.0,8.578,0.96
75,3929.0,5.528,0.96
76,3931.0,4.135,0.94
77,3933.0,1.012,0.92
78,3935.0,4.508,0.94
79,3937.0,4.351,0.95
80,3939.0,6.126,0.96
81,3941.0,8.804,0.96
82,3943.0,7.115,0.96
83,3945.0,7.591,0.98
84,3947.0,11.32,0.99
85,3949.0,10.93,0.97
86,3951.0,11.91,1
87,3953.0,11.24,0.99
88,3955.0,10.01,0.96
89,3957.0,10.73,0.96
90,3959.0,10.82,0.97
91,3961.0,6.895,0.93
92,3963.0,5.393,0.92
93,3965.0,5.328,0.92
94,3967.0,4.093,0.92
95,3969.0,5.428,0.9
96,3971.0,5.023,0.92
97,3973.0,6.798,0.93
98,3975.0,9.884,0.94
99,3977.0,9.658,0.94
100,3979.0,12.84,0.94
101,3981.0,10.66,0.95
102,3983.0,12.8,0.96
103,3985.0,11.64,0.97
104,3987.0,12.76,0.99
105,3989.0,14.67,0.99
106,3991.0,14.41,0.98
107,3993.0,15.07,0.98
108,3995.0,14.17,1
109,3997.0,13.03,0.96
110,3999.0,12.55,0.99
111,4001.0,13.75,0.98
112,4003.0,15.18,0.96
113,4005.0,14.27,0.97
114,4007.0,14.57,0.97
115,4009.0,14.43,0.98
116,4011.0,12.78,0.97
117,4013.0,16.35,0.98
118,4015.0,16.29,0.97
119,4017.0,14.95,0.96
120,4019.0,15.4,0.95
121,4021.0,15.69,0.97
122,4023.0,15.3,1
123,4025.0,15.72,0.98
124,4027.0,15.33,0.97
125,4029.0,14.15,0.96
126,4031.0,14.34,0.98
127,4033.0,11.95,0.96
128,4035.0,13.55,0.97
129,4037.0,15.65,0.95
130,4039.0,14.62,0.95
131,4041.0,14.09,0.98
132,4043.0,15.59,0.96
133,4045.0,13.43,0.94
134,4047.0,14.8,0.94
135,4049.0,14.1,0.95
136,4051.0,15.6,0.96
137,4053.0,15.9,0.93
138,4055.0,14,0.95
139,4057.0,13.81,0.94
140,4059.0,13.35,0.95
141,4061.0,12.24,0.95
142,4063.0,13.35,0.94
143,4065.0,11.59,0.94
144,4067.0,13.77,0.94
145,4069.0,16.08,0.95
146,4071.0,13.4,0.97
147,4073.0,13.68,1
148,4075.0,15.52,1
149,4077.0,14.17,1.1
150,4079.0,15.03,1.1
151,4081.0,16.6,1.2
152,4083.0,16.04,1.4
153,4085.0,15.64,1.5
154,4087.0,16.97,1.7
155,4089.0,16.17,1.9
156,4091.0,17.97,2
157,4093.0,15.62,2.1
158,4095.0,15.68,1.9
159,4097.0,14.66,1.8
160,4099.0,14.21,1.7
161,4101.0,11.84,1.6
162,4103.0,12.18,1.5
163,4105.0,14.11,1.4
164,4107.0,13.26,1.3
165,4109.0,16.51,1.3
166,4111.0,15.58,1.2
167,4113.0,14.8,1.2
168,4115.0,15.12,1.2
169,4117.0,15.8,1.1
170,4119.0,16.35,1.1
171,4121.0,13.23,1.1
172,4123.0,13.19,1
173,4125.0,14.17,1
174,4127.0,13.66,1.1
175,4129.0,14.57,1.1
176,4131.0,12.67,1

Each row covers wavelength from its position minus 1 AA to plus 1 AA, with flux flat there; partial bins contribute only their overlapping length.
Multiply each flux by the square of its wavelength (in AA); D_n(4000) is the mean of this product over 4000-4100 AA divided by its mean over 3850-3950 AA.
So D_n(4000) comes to 1.89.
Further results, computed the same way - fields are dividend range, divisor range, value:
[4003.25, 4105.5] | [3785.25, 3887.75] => 2.12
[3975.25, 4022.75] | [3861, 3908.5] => 1.65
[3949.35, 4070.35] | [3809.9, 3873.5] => 1.93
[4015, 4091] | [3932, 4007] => 1.55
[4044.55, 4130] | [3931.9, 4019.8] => 1.45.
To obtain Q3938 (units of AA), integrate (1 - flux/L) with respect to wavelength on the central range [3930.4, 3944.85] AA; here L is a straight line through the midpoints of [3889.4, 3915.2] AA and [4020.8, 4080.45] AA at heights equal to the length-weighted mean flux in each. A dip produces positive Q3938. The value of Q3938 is 7.6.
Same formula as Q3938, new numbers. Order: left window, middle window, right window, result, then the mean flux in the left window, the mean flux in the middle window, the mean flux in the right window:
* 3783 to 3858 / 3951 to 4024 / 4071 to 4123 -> 2.4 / 7.69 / 11.8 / 15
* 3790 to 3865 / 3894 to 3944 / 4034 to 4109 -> 7.1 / 7.4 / 8.56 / 14.6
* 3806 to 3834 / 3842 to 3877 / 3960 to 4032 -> 2.3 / 7.28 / 7.84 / 12.3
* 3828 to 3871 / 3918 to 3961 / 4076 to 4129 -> 7.7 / 7.11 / 8.16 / 14.9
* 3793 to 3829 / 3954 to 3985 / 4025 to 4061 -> 9.5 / 7.83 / 8.53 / 14.3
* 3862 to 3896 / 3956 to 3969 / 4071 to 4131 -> 4.6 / 8.56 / 7.07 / 14.8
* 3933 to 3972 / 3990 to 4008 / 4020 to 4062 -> -4.7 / 7.6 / 14.1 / 14.4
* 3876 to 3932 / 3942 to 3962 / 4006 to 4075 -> 2.3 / 9.32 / 9.86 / 14.4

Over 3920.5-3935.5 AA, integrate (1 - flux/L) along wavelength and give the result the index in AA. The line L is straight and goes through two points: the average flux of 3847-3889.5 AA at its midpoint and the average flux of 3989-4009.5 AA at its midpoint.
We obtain 6.27 AA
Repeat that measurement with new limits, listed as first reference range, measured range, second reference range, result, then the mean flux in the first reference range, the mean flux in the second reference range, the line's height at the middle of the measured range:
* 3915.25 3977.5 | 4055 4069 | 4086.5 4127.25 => -0.5 AA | 7.82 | 14.8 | 12.9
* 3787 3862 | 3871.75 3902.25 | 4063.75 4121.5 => 0.8 AA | 7.45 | 14.9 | 9.18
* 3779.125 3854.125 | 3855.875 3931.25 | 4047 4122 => 7.8 AA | 7.94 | 14.7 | 9.88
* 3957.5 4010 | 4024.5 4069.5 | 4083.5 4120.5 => -3.4 AA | 11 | 15.1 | 13.2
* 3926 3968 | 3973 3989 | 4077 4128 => -4.0 AA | 7.45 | 15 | 9.09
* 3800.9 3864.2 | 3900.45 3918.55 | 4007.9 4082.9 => -1.2 AA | 7.21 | 14.5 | 9.85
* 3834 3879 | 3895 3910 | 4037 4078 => -1.7 AA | 7.45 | 14.2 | 8.99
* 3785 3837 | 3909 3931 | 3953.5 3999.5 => -0.7 AA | 7.72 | 10.2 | 9.35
